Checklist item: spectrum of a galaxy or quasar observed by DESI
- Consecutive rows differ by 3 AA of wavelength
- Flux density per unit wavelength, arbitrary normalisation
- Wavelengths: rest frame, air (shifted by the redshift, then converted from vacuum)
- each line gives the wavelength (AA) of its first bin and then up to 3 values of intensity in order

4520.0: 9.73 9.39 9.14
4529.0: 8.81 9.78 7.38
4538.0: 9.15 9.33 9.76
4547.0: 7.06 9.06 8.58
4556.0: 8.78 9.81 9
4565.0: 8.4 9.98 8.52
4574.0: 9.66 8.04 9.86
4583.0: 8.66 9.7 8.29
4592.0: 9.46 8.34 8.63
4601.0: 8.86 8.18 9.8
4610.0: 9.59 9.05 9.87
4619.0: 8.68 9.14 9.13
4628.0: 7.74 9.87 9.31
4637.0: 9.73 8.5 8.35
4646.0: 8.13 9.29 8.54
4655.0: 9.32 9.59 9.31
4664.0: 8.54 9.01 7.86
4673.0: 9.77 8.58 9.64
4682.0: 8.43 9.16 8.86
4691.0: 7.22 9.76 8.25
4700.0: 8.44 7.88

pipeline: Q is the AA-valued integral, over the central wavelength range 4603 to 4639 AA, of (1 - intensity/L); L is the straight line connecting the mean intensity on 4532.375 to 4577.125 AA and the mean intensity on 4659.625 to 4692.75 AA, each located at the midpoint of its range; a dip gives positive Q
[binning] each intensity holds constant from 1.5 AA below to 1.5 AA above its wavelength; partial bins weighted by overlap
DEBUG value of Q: -1.47 AA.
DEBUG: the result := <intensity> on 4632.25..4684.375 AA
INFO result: 8.94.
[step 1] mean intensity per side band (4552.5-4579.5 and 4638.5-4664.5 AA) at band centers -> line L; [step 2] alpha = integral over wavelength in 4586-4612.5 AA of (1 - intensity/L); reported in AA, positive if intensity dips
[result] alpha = 0.0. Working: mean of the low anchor 9.02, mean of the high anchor 8.85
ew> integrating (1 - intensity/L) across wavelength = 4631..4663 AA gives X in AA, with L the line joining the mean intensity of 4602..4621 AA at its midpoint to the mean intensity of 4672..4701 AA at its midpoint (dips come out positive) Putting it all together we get -0.1 AA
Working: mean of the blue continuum 9.18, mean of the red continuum 8.8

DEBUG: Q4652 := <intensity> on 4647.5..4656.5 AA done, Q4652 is 9.05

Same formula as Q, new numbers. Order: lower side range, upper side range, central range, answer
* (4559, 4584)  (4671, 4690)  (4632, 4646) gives 0.2 AA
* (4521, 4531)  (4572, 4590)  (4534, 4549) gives 0.9 AA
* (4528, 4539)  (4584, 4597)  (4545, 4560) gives 0.3 AA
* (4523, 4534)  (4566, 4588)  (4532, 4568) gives 1.3 AA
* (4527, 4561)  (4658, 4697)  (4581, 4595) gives -0.2 AA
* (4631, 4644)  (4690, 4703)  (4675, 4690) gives -0.6 AA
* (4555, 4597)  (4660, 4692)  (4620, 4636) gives -0.3 AA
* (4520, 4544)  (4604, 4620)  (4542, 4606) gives 2.1 AA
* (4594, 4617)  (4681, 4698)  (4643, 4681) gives -0.7 AA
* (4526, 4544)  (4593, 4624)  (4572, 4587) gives -0.2 AA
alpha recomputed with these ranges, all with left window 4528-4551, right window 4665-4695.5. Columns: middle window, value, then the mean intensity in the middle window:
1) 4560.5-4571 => -0.30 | 9.04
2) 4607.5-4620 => -0.79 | 9.36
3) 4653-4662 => -0.56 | 9.36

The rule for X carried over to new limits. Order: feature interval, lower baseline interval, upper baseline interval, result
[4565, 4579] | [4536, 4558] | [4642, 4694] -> -0.3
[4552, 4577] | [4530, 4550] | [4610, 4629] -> -0.5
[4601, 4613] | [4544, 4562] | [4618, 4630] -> -0.5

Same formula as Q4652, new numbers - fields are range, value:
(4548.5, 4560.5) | 9.06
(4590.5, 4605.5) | 8.69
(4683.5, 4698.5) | 8.65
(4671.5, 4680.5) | 9.33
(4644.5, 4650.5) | 8.71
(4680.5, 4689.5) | 8.82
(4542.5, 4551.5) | 8.63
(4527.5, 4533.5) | 9.29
